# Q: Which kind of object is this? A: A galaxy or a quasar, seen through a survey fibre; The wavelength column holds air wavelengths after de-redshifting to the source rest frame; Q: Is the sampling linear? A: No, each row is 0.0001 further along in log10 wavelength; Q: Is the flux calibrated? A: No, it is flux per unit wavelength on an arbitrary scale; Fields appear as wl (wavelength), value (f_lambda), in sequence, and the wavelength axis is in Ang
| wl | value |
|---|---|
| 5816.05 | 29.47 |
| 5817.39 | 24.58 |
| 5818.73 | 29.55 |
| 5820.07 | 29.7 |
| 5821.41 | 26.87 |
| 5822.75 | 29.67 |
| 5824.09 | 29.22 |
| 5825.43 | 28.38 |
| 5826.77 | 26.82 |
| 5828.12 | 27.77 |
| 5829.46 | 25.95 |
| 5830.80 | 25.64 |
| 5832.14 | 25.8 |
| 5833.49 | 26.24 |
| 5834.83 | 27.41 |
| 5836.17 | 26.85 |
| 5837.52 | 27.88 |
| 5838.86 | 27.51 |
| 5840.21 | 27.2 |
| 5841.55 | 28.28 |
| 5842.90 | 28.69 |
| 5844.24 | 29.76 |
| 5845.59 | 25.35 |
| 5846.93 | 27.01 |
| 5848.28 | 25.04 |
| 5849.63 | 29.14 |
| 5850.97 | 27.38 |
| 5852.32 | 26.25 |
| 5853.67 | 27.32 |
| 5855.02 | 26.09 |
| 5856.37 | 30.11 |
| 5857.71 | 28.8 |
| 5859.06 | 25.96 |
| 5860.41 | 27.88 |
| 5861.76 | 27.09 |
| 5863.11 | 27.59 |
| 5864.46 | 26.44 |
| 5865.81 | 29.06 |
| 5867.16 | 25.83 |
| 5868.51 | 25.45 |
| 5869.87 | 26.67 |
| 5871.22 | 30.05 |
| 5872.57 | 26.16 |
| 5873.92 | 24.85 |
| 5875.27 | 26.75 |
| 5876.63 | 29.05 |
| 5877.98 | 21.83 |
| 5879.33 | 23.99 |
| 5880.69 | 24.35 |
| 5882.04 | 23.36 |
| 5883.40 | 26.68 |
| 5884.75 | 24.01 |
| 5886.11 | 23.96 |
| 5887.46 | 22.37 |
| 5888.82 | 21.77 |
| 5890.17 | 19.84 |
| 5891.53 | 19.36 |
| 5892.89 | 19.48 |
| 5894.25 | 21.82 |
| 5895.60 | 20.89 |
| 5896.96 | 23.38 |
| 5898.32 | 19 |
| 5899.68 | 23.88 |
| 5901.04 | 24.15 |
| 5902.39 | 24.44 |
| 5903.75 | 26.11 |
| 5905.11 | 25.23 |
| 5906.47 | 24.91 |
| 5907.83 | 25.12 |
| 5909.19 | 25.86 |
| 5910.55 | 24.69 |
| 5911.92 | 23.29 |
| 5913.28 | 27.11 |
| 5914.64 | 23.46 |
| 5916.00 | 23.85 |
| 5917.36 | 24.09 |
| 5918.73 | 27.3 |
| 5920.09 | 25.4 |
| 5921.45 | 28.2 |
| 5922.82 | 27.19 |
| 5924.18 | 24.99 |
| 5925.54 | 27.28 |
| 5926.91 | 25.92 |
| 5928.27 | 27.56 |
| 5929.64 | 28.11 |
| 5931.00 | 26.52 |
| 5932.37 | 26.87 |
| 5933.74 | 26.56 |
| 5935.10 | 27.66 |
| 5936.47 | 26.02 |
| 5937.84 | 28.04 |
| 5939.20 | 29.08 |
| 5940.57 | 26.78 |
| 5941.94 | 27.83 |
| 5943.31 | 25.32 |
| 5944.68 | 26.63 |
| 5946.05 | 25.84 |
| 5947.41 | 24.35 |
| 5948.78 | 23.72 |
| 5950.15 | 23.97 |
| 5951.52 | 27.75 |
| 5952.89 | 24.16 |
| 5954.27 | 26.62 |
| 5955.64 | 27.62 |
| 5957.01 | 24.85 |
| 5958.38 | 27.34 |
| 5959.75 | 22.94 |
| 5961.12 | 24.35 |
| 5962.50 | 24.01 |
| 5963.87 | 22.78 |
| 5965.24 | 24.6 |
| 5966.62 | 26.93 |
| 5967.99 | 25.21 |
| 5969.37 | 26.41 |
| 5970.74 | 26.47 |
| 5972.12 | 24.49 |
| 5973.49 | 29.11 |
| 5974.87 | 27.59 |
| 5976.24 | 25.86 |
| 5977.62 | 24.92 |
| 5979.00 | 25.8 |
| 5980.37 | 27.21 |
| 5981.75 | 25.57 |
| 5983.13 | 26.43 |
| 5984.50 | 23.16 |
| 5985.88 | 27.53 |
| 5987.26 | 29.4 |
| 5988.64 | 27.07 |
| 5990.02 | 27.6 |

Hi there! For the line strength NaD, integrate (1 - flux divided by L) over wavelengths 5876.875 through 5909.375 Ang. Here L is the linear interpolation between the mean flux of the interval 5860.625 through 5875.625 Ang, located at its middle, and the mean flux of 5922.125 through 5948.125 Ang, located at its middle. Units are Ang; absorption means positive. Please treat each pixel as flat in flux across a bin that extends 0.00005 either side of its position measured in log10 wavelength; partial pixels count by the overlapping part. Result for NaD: 4.45 Ang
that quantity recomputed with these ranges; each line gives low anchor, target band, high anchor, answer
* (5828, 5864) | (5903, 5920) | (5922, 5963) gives 0.9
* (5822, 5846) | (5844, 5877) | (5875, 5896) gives -2.6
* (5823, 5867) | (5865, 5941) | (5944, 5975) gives 3.8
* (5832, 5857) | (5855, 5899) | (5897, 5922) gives 2.1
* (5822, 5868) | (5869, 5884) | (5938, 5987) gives 0.7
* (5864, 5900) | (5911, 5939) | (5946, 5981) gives -1.6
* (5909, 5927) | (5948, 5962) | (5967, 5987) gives 0.4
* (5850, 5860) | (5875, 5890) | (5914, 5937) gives 1.6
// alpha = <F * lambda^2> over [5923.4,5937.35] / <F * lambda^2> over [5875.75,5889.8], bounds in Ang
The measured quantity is 1.13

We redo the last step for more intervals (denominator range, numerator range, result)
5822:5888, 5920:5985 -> 1.01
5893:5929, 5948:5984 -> 1.06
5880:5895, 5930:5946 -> 1.22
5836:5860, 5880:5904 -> 0.84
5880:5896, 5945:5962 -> 1.16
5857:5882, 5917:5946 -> 1.03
